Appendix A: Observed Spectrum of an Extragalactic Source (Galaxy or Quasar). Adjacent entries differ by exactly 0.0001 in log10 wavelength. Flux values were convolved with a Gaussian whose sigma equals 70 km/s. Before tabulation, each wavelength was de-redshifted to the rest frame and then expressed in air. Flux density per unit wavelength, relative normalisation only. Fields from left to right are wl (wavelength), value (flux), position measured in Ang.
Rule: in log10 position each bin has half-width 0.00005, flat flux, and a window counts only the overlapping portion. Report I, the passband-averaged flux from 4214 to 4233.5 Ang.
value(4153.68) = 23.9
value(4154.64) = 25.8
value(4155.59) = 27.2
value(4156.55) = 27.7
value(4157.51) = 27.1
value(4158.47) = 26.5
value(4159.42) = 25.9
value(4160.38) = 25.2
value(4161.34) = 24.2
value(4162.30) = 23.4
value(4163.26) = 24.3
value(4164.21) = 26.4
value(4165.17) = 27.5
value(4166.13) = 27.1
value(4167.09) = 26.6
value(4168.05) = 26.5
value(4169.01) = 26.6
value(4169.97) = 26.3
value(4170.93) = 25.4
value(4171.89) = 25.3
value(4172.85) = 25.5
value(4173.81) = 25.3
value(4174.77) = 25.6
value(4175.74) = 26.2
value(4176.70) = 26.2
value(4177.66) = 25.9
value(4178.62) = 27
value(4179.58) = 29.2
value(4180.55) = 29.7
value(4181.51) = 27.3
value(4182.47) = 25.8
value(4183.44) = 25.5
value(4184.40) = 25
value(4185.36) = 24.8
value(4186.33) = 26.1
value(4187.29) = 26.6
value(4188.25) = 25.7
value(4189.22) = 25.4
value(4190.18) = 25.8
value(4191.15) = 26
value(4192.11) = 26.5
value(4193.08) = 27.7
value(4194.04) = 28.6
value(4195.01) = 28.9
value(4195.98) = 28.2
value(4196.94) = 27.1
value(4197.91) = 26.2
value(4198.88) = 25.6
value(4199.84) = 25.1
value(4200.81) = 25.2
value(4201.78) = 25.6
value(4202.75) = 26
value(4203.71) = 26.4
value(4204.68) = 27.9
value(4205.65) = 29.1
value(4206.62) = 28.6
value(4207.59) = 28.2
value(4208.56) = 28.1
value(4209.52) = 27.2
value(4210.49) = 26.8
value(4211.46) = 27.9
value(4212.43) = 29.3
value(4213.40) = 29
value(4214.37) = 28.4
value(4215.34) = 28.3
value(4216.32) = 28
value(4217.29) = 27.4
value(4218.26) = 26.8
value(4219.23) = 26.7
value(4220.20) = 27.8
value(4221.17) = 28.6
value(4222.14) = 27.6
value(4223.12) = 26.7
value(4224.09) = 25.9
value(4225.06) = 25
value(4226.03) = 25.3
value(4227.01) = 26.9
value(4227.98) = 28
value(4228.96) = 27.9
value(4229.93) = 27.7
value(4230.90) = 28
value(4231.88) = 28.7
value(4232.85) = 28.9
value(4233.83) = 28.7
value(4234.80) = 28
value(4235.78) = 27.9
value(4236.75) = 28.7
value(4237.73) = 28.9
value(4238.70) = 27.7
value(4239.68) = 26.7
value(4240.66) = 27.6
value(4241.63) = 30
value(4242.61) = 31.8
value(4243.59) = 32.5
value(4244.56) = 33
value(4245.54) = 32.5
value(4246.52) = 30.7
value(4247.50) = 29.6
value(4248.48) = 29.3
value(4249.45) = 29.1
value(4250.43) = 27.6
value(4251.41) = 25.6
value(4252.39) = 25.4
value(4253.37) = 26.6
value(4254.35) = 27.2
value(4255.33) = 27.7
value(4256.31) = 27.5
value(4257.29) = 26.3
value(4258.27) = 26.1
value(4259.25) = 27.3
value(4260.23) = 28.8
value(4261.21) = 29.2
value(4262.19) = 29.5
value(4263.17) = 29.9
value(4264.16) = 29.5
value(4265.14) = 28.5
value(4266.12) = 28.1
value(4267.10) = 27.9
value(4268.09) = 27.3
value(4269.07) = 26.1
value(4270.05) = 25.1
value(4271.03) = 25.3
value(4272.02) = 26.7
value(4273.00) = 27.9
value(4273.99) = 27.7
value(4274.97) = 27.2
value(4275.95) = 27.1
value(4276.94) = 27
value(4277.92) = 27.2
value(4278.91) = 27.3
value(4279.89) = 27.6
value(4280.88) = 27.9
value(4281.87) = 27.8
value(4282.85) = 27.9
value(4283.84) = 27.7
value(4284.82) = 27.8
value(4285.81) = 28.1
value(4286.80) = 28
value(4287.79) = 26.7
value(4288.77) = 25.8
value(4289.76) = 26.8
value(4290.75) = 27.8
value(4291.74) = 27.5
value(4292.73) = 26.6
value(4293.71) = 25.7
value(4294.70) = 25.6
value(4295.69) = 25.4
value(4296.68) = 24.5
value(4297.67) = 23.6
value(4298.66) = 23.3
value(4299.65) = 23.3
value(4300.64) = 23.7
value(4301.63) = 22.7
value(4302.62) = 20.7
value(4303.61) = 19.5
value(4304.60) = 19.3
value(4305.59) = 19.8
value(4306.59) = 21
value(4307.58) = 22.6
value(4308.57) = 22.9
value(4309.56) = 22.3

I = 27.4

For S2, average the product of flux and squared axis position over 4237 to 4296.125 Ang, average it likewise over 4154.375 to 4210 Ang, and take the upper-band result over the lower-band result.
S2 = 1.09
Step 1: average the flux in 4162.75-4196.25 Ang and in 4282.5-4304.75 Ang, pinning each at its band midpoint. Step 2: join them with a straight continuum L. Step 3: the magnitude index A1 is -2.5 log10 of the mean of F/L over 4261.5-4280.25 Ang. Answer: -0.09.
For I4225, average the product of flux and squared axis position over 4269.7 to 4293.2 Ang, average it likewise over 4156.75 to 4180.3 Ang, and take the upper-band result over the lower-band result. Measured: 1.10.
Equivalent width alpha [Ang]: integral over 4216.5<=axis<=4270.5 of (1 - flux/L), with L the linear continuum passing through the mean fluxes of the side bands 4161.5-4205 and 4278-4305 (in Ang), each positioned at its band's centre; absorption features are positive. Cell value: -4.6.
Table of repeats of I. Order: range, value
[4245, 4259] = 27.9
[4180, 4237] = 27.2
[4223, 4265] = 28.3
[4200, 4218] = 27.6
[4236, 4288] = 28.1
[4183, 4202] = 26.3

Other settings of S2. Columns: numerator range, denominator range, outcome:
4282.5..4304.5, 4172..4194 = 1.01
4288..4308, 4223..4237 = 0.89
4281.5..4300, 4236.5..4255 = 0.93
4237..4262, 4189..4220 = 1.07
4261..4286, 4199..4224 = 1.04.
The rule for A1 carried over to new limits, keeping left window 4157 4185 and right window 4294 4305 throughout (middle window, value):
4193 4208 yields -0.07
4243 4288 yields -0.18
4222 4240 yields -0.12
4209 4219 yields -0.12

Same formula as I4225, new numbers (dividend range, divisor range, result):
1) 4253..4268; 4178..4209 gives 1.08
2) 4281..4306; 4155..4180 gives 1.02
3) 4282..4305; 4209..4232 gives 0.95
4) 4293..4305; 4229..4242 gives 0.85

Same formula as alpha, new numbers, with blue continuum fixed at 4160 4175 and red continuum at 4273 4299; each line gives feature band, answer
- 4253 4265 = -0.7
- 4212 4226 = -0.7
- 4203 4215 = -0.9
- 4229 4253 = -2.3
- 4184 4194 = -0.1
